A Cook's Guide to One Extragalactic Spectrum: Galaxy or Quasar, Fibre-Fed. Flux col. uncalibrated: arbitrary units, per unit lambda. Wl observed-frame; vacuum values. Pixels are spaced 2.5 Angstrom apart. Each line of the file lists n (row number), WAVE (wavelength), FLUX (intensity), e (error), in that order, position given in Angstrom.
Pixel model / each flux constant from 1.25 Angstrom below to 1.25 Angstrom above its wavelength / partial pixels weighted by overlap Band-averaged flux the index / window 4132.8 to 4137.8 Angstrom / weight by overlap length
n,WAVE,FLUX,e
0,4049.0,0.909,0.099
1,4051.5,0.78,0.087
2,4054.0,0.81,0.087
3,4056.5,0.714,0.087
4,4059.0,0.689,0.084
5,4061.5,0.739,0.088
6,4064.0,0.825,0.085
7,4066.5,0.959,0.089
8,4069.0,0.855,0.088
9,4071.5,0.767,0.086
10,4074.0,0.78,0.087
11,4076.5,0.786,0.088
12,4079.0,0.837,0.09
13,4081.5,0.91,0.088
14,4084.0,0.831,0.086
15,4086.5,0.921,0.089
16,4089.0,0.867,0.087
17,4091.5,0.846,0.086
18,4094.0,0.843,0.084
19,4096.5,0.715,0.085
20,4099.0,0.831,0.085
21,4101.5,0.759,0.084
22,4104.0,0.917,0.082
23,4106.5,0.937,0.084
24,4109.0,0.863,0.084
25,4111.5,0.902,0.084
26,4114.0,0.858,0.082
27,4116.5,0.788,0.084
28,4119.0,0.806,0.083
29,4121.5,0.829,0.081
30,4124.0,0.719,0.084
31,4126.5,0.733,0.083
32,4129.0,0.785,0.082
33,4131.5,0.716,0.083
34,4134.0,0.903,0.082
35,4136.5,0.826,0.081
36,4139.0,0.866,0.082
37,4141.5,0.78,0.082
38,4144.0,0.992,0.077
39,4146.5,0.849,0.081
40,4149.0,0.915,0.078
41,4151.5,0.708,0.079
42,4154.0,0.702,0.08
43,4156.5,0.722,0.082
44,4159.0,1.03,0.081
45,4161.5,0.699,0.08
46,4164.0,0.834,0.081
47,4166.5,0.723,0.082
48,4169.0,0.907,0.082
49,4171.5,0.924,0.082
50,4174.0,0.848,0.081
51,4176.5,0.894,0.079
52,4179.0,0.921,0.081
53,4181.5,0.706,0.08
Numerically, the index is 0.864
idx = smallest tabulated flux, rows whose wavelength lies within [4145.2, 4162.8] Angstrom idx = 0.699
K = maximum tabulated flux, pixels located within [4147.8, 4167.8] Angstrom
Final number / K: 1.03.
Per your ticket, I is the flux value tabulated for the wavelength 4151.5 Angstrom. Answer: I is 0.708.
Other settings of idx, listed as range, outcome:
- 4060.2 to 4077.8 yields 0.739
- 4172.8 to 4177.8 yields 0.848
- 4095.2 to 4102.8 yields 0.715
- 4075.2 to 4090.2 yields 0.786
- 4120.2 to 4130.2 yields 0.719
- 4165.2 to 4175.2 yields 0.723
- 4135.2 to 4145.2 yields 0.78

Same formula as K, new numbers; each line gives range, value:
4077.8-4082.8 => 0.91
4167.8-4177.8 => 0.924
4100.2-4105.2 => 0.917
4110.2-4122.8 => 0.902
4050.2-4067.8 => 0.959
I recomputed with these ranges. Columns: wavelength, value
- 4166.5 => 0.723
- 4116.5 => 0.788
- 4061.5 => 0.739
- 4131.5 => 0.716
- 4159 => 1.03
